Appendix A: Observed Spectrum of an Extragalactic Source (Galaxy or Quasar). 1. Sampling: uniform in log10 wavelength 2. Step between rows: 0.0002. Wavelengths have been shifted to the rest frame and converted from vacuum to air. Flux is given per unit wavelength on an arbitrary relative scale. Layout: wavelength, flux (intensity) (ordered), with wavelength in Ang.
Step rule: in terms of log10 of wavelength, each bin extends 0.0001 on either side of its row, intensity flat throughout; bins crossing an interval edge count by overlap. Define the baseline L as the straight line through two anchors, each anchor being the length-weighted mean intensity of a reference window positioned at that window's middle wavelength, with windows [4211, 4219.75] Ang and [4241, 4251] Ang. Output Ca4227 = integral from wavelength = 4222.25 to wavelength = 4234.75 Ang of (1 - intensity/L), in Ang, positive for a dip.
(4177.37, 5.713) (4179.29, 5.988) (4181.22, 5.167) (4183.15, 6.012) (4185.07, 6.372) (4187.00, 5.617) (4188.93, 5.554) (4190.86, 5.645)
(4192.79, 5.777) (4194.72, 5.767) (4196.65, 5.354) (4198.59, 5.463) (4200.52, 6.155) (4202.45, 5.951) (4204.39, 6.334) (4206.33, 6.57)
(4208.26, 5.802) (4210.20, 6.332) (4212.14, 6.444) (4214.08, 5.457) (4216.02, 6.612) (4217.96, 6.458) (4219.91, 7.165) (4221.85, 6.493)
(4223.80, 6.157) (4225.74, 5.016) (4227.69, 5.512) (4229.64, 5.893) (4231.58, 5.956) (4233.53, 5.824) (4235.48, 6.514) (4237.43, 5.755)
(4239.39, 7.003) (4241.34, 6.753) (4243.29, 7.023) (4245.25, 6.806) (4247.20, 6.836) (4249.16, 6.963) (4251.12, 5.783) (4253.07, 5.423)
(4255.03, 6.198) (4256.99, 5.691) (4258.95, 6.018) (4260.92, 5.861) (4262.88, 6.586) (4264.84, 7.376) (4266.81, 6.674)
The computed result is 1.43 Ang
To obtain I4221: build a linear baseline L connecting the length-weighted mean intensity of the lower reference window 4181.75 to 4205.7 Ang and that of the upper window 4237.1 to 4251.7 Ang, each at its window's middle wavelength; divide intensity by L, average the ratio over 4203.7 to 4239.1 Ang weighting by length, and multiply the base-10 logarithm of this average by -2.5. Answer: 0.02 mag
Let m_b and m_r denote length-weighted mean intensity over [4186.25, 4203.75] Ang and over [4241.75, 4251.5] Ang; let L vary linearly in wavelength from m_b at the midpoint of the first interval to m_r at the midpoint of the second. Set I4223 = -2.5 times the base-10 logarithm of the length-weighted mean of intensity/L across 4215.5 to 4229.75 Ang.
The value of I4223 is 0.016 mag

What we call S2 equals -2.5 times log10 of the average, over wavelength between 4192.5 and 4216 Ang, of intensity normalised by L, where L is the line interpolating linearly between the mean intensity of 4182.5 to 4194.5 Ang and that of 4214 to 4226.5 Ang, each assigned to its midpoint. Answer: 0.01 mag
